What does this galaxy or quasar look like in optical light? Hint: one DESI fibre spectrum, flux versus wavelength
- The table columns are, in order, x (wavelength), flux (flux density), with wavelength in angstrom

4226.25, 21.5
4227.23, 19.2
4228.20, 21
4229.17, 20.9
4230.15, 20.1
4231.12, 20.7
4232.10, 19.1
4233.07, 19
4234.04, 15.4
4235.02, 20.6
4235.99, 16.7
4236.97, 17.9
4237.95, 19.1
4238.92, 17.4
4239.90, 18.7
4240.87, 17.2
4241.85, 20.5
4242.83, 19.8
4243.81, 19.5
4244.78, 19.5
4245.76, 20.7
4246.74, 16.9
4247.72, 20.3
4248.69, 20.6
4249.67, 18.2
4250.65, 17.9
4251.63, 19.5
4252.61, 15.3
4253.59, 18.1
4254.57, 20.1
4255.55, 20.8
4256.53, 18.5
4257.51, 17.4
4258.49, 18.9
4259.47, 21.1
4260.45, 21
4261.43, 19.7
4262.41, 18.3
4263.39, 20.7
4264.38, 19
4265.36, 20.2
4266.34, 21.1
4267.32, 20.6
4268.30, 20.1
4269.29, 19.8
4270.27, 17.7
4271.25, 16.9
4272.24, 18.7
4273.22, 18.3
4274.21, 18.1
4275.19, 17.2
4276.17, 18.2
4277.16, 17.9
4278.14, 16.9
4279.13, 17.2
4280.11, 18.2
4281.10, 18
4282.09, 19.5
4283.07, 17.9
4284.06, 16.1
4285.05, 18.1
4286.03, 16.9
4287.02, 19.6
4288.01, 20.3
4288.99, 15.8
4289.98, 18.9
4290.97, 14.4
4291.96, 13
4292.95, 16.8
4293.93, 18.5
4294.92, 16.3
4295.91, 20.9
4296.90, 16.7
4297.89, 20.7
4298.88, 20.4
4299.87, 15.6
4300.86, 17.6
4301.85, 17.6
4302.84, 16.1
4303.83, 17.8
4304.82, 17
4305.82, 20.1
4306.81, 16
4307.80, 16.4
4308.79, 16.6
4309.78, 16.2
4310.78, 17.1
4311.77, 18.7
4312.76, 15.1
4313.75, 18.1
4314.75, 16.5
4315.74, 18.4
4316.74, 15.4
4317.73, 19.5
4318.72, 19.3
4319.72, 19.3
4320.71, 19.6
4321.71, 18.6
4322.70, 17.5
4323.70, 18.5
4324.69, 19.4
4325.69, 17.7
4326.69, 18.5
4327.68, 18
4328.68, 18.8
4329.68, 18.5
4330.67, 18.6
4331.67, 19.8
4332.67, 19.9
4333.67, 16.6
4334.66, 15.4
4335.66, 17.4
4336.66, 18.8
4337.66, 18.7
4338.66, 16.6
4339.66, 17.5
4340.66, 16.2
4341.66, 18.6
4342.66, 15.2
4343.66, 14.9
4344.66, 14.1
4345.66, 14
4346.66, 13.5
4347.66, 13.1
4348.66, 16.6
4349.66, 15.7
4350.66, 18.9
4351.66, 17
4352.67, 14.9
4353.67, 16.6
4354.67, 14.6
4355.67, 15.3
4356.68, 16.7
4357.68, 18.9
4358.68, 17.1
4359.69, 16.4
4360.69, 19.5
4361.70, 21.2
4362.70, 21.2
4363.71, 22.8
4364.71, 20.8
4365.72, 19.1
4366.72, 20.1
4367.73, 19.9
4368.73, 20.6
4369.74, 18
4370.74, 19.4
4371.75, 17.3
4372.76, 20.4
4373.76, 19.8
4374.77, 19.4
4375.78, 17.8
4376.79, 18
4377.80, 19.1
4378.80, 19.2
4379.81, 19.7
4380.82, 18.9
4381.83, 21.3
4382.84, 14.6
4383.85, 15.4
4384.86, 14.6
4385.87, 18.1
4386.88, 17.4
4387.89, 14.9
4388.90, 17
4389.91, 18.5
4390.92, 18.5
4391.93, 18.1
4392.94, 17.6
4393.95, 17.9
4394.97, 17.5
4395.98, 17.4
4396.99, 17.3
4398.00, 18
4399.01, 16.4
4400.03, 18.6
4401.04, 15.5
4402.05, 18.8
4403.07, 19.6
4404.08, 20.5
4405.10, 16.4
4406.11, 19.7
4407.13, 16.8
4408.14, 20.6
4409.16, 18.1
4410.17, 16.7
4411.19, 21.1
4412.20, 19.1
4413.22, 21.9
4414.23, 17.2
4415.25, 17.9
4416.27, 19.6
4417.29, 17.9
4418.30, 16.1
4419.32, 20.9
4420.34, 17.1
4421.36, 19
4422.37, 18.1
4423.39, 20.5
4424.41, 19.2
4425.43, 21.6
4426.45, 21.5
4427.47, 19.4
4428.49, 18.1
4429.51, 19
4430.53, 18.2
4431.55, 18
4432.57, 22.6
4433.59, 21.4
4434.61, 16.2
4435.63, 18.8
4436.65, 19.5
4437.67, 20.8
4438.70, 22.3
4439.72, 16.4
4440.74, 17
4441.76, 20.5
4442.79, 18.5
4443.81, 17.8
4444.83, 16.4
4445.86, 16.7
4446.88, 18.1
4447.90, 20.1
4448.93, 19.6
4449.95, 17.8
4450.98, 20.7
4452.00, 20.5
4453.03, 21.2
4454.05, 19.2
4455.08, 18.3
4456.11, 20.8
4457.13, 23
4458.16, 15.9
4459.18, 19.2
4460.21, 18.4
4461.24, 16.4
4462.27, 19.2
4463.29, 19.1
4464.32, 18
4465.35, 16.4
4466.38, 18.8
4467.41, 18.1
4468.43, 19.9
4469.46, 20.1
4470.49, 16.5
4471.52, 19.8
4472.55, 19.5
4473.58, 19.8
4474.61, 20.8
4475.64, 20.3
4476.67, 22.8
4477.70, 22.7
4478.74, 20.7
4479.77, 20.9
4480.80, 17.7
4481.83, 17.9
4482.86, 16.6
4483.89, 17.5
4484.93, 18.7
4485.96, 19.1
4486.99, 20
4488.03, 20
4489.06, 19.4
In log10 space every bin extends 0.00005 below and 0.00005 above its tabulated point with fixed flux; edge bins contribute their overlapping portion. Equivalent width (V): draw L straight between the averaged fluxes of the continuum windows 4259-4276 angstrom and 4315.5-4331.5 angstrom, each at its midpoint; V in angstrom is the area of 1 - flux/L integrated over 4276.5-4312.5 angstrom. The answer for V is 2.6 angstrom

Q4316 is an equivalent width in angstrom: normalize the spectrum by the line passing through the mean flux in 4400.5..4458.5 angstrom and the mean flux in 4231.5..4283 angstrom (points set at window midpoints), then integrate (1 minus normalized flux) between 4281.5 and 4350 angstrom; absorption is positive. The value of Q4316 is 5.3 angstrom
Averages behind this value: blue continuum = 18.8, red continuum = 19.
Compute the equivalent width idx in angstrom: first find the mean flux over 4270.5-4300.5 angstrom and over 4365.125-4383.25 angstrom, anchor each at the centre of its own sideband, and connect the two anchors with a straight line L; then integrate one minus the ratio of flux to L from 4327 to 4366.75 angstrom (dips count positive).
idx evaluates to 2.6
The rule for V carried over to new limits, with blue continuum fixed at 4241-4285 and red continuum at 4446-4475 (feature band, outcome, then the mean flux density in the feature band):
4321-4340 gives 0.8 angstrom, 18.2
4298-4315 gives 1.4 angstrom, 17.3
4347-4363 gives 1.6 angstrom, 17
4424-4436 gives -0.3 angstrom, 19.5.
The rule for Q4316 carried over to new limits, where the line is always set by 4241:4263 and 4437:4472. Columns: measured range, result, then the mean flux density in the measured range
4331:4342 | 0.74 angstrom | 17.8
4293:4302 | 0.43 angstrom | 18.2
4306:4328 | 1.50 angstrom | 17.8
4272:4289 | 1.02 angstrom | 18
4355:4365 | 0.07 angstrom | 18.9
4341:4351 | 1.90 angstrom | 15.4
